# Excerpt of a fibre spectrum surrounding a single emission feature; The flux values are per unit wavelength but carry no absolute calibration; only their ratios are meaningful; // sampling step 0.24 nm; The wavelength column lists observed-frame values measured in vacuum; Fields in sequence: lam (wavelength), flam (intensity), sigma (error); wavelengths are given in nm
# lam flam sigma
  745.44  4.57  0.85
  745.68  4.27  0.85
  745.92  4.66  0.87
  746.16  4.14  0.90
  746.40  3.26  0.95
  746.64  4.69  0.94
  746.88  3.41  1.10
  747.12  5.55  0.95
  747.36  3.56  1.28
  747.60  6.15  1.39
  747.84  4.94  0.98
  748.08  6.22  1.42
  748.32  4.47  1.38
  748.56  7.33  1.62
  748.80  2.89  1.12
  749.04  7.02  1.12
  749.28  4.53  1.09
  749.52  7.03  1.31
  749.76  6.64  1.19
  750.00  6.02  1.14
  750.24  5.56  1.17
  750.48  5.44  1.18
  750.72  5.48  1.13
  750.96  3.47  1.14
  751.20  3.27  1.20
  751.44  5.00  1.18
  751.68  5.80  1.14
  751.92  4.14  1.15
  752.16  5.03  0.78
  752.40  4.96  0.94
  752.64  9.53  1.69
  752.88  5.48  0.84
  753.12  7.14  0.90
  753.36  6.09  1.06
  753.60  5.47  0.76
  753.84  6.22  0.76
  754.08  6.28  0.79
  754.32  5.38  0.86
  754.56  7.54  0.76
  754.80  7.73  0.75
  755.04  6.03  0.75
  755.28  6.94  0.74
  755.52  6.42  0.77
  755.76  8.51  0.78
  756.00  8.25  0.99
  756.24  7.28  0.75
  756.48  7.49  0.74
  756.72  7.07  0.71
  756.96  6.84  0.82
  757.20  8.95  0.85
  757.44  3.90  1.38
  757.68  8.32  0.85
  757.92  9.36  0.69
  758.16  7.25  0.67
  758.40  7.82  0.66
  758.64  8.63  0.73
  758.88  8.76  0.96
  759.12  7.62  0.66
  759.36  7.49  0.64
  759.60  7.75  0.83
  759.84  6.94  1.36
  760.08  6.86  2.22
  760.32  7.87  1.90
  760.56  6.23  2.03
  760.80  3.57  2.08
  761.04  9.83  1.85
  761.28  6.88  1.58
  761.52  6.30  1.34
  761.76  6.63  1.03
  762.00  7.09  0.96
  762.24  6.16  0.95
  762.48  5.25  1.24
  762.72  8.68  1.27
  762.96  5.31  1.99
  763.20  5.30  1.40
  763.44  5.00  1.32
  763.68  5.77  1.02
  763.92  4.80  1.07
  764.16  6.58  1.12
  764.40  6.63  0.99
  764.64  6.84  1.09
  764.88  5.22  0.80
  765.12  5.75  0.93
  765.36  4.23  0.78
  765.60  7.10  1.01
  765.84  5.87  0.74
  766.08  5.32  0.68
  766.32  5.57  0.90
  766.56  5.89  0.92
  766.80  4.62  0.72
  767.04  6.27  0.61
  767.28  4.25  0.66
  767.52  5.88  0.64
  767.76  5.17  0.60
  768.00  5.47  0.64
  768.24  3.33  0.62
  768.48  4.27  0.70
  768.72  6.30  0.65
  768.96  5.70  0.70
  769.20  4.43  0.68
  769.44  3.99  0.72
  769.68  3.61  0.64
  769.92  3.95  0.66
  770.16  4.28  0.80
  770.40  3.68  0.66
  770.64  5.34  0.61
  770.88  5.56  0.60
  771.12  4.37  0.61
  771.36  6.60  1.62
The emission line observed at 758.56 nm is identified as Mg II 2798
